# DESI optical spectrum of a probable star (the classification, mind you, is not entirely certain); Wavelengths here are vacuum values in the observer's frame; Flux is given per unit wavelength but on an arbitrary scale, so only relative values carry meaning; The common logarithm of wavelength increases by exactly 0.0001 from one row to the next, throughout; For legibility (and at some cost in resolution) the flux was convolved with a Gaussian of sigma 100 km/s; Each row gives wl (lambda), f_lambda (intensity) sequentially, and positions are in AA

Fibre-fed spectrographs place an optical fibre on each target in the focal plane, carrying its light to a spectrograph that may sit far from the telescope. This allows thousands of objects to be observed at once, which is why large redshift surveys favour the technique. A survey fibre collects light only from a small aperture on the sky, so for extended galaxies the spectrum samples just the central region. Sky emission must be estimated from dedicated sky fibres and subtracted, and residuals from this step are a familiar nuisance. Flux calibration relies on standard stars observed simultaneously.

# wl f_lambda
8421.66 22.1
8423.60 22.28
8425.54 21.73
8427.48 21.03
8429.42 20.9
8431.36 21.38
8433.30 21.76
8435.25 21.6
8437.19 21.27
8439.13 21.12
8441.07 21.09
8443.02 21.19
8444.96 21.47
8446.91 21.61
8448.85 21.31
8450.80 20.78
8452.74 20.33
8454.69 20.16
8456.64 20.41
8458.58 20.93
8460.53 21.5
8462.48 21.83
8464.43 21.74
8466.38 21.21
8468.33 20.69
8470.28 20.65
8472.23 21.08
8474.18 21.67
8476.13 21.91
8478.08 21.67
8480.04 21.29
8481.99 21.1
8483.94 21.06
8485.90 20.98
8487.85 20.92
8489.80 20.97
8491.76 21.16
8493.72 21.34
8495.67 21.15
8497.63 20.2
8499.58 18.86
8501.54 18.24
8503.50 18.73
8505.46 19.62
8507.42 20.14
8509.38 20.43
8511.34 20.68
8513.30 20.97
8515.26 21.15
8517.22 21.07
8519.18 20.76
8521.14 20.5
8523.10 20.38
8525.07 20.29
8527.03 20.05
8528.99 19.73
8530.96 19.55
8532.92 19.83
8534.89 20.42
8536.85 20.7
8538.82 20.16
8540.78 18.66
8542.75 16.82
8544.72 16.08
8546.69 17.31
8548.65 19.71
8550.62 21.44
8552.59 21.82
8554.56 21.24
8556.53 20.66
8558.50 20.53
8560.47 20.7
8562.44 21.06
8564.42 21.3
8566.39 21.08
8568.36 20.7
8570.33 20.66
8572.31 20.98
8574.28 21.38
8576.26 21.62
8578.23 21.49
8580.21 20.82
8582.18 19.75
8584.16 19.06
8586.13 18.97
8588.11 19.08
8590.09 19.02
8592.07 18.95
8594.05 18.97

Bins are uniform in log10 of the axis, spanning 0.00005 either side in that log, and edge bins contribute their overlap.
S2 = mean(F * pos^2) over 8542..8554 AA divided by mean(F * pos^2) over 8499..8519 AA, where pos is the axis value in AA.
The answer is 0.96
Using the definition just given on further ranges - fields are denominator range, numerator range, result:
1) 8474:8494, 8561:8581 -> 1.01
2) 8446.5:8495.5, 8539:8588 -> 0.97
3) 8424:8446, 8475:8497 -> 1.01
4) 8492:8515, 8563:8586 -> 1.05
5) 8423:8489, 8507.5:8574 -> 0.97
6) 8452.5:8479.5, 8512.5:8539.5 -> 0.98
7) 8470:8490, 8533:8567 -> 0.96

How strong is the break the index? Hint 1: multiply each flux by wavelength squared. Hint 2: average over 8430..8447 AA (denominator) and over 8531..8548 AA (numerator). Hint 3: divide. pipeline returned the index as 0.9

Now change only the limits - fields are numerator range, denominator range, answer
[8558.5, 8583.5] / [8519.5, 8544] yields 1.07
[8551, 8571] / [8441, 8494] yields 1.02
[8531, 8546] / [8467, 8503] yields 0.92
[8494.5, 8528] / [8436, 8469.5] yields 0.97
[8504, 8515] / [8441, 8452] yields 0.97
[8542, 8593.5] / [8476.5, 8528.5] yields 0.99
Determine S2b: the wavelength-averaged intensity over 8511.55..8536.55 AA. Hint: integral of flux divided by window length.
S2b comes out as 20.4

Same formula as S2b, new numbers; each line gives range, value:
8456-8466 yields 21.3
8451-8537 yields 20.6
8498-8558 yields 19.9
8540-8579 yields 20.3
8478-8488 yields 21.1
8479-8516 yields 20.5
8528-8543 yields 19.6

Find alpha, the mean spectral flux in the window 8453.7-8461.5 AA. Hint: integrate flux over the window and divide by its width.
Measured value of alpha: 20.7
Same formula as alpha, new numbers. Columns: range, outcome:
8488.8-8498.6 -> 21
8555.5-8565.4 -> 20.8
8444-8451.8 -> 21.3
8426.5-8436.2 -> 21.3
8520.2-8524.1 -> 20.4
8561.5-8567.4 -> 21.1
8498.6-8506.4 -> 18.9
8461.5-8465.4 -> 21.8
